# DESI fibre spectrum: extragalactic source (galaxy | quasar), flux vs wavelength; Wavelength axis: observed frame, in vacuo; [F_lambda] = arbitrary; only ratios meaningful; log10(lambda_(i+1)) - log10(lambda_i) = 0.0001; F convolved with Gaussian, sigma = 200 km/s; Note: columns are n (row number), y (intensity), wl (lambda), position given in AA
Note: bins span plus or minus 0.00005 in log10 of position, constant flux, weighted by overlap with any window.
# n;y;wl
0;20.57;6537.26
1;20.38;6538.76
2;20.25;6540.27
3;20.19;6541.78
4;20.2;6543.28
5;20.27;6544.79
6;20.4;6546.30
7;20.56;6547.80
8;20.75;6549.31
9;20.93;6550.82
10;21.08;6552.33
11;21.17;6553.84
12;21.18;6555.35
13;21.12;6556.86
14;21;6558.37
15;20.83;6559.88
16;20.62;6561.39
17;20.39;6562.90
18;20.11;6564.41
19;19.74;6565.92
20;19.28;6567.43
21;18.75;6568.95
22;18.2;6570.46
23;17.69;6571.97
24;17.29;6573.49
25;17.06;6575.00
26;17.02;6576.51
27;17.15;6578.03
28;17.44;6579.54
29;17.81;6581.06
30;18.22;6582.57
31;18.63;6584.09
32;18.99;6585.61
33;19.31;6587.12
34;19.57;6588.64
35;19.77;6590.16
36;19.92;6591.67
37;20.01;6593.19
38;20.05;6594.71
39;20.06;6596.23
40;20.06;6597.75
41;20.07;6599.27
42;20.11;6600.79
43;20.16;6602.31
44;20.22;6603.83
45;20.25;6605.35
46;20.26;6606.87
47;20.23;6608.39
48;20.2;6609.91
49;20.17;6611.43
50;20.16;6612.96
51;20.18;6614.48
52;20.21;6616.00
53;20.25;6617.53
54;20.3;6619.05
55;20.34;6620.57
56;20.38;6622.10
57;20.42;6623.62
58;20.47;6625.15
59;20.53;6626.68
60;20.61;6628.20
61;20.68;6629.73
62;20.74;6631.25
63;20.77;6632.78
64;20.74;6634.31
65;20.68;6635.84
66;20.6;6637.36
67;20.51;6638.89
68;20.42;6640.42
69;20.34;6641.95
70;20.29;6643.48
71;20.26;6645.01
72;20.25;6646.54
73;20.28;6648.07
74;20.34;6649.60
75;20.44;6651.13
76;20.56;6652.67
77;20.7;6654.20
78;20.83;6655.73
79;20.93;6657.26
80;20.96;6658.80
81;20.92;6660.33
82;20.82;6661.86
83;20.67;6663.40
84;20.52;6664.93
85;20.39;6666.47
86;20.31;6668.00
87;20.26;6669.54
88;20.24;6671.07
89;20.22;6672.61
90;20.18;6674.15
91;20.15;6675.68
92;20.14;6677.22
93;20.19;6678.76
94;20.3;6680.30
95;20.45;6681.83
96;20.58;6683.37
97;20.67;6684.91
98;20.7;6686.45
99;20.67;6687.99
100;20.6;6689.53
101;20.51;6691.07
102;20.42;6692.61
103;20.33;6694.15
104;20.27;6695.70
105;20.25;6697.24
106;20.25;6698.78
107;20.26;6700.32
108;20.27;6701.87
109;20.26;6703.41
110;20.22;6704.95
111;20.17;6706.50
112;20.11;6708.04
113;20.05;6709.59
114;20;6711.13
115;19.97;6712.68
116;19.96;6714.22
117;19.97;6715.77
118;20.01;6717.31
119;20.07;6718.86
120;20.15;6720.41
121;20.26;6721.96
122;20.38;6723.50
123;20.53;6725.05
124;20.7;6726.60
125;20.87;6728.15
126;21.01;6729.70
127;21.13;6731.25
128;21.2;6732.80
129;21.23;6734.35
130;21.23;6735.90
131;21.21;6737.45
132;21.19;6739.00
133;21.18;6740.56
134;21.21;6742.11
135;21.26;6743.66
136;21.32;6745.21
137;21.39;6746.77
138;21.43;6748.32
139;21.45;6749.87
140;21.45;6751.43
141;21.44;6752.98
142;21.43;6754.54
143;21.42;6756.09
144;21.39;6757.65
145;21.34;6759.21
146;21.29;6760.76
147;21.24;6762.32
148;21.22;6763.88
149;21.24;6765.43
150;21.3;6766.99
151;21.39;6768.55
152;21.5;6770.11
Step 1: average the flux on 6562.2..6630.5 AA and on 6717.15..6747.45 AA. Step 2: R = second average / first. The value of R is 1.1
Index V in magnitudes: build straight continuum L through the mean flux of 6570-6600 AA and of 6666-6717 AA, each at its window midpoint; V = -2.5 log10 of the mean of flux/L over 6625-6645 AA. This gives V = -0.06 mag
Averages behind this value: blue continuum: 18.7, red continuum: 20.3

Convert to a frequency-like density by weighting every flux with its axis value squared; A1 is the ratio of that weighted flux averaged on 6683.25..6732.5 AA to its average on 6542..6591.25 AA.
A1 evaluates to 1.09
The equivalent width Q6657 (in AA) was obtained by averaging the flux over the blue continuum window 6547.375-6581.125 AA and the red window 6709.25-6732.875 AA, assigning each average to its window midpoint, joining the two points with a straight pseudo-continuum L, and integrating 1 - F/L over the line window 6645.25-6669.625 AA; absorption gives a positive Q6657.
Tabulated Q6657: -0.7 AA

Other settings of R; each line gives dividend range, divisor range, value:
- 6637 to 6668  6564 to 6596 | 1.10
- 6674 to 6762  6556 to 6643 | 1.05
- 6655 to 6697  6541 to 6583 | 1.05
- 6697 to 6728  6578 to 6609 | 1.04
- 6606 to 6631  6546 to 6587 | 1.05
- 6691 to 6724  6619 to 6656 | 0.98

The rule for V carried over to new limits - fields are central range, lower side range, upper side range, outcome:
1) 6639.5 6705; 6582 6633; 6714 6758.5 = 0.00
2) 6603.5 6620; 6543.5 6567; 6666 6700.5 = 0.02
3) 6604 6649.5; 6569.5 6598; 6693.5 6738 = -0.07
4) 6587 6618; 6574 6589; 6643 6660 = -0.07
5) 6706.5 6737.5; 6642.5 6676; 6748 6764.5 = 0.03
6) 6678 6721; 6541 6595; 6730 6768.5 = 0.03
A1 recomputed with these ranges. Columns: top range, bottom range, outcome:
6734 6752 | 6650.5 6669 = 1.06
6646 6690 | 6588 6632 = 1.03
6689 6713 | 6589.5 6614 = 1.04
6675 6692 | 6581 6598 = 1.08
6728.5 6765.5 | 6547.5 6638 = 1.12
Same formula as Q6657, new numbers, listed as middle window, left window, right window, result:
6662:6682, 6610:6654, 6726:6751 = 0.4 AA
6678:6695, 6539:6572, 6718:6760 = 0.3 AA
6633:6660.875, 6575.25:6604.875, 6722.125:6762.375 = -0.9 AA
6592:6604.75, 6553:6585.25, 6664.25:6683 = -0.4 AA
